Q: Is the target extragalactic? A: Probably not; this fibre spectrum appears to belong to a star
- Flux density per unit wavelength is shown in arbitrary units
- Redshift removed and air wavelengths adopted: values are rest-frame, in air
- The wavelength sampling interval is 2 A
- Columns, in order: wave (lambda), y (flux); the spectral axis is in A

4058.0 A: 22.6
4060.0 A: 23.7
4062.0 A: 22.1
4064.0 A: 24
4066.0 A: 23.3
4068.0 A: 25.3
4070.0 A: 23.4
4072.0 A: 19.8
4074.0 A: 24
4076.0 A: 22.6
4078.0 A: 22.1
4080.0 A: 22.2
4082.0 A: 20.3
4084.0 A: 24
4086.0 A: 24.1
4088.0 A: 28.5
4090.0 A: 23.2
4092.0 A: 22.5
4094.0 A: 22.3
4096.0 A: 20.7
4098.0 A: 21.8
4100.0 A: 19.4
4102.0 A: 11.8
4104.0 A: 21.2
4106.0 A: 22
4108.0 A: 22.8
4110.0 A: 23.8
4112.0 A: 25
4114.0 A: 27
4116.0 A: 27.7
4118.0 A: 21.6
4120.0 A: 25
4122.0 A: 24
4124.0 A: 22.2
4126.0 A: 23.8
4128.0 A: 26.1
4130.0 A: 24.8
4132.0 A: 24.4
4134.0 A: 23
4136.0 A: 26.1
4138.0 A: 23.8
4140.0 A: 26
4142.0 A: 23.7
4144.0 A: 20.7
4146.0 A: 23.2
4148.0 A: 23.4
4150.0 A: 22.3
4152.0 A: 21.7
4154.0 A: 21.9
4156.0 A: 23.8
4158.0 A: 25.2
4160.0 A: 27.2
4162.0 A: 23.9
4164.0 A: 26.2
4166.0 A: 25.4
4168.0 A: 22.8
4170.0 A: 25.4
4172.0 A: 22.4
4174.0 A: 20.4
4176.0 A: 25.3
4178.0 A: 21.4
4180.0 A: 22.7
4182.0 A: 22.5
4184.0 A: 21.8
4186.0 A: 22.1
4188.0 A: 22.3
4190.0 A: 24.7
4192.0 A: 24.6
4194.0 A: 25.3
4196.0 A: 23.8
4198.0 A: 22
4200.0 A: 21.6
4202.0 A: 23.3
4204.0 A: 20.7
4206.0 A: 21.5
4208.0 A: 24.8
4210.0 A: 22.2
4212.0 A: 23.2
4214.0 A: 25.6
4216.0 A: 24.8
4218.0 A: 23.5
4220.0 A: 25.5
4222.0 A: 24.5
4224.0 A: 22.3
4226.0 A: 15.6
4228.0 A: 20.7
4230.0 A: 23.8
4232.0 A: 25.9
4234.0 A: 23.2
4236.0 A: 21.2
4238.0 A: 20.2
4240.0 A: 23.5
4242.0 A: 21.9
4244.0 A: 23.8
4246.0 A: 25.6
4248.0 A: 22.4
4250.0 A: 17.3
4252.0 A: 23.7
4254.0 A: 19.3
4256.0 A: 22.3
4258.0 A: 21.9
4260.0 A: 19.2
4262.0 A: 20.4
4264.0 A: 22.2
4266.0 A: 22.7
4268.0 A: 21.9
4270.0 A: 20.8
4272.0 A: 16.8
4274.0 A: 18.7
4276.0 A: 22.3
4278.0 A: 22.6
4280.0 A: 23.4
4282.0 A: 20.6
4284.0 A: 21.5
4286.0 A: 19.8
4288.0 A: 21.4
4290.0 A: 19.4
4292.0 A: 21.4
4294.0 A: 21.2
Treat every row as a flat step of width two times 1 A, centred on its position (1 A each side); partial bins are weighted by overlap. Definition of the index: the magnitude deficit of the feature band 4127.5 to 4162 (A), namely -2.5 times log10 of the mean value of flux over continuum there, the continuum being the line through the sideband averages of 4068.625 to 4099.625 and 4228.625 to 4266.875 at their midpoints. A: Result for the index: -0.07 mag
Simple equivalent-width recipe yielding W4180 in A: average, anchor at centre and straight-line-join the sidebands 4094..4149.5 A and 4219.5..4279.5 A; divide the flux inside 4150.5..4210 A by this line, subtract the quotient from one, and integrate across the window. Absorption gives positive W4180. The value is -2.2 A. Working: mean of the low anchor 23.1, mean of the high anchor 21.7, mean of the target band 23.3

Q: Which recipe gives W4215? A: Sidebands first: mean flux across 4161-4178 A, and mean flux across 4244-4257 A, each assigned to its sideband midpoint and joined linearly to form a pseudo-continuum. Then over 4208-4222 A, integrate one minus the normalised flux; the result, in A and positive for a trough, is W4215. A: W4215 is -0.9 A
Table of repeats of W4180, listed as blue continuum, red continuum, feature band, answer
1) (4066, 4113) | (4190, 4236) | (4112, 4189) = -3.7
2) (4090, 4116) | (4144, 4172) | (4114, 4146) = -1.9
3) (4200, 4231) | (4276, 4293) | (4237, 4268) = 0.3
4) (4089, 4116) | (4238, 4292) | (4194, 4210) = -0.8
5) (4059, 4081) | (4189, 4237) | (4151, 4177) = -1.0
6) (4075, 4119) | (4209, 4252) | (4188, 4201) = -0.5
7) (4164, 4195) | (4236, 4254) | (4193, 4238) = -0.5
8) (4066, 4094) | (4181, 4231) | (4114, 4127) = -0.7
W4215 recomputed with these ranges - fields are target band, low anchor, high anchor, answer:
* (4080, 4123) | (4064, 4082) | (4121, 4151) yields 0.9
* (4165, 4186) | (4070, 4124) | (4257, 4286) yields -1.0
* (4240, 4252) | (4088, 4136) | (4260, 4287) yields -0.6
